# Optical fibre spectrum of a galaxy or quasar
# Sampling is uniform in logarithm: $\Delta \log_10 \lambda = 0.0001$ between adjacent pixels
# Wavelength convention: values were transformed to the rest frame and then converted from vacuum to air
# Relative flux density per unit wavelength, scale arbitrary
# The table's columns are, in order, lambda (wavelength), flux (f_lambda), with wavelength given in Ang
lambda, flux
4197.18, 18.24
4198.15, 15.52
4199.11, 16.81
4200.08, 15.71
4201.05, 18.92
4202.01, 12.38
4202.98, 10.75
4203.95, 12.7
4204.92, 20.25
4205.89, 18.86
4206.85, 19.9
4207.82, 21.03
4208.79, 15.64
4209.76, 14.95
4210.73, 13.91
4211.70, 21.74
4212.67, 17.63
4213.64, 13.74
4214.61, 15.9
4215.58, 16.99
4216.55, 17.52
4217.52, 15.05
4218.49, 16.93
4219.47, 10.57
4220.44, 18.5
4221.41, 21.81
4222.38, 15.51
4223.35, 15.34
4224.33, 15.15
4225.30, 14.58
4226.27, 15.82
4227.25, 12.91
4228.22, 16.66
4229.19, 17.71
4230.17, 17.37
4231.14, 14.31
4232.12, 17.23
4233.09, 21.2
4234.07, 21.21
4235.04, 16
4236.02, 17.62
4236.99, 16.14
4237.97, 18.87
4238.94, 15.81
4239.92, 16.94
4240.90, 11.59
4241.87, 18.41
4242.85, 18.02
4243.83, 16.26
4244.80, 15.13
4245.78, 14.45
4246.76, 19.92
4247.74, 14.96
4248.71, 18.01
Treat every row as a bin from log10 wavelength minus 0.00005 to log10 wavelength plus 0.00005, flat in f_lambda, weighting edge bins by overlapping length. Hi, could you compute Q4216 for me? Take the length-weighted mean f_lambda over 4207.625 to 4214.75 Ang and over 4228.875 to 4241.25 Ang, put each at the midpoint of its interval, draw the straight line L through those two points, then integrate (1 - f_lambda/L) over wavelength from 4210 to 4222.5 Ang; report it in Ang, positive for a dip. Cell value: 0.13 Ang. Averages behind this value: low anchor 16.7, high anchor 17.1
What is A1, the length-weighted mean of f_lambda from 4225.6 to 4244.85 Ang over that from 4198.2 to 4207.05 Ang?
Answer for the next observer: 1.04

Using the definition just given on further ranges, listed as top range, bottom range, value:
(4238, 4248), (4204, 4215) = 0.94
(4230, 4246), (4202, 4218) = 1.02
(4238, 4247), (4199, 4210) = 0.99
